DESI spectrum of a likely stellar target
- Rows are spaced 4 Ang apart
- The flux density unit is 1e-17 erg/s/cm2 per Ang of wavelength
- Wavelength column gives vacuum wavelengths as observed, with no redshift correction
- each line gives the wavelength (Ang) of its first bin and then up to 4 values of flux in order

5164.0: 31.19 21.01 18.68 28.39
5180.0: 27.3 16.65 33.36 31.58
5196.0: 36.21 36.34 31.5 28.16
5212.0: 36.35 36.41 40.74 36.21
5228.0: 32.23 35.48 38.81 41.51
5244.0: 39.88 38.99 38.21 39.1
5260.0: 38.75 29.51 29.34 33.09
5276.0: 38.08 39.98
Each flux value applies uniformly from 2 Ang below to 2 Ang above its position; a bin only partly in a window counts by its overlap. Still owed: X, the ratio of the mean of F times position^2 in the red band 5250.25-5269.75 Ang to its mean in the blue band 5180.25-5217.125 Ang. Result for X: 1.14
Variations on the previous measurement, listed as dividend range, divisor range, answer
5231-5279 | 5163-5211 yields 1.33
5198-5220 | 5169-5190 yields 1.41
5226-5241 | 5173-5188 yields 1.50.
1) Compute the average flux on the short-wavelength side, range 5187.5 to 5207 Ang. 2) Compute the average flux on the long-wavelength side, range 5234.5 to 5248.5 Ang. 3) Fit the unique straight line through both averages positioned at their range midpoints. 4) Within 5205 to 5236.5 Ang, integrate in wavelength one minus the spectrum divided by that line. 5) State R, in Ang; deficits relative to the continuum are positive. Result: 1.43 Ang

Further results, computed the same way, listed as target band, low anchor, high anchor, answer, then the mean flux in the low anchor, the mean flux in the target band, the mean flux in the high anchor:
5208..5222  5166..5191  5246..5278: -3.4 Ang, 24.5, 36.5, 35.6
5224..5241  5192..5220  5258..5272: -1.5 Ang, 34.4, 36.6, 32.6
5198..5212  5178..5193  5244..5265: -1.3 Ang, 26.9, 32.6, 37.5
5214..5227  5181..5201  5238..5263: -1.0 Ang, 30.4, 37.4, 39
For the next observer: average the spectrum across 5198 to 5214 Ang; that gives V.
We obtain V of 33.1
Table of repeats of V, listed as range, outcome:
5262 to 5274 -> 30.6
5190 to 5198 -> 33.9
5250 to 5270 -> 35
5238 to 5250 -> 40.1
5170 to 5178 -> 23.5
